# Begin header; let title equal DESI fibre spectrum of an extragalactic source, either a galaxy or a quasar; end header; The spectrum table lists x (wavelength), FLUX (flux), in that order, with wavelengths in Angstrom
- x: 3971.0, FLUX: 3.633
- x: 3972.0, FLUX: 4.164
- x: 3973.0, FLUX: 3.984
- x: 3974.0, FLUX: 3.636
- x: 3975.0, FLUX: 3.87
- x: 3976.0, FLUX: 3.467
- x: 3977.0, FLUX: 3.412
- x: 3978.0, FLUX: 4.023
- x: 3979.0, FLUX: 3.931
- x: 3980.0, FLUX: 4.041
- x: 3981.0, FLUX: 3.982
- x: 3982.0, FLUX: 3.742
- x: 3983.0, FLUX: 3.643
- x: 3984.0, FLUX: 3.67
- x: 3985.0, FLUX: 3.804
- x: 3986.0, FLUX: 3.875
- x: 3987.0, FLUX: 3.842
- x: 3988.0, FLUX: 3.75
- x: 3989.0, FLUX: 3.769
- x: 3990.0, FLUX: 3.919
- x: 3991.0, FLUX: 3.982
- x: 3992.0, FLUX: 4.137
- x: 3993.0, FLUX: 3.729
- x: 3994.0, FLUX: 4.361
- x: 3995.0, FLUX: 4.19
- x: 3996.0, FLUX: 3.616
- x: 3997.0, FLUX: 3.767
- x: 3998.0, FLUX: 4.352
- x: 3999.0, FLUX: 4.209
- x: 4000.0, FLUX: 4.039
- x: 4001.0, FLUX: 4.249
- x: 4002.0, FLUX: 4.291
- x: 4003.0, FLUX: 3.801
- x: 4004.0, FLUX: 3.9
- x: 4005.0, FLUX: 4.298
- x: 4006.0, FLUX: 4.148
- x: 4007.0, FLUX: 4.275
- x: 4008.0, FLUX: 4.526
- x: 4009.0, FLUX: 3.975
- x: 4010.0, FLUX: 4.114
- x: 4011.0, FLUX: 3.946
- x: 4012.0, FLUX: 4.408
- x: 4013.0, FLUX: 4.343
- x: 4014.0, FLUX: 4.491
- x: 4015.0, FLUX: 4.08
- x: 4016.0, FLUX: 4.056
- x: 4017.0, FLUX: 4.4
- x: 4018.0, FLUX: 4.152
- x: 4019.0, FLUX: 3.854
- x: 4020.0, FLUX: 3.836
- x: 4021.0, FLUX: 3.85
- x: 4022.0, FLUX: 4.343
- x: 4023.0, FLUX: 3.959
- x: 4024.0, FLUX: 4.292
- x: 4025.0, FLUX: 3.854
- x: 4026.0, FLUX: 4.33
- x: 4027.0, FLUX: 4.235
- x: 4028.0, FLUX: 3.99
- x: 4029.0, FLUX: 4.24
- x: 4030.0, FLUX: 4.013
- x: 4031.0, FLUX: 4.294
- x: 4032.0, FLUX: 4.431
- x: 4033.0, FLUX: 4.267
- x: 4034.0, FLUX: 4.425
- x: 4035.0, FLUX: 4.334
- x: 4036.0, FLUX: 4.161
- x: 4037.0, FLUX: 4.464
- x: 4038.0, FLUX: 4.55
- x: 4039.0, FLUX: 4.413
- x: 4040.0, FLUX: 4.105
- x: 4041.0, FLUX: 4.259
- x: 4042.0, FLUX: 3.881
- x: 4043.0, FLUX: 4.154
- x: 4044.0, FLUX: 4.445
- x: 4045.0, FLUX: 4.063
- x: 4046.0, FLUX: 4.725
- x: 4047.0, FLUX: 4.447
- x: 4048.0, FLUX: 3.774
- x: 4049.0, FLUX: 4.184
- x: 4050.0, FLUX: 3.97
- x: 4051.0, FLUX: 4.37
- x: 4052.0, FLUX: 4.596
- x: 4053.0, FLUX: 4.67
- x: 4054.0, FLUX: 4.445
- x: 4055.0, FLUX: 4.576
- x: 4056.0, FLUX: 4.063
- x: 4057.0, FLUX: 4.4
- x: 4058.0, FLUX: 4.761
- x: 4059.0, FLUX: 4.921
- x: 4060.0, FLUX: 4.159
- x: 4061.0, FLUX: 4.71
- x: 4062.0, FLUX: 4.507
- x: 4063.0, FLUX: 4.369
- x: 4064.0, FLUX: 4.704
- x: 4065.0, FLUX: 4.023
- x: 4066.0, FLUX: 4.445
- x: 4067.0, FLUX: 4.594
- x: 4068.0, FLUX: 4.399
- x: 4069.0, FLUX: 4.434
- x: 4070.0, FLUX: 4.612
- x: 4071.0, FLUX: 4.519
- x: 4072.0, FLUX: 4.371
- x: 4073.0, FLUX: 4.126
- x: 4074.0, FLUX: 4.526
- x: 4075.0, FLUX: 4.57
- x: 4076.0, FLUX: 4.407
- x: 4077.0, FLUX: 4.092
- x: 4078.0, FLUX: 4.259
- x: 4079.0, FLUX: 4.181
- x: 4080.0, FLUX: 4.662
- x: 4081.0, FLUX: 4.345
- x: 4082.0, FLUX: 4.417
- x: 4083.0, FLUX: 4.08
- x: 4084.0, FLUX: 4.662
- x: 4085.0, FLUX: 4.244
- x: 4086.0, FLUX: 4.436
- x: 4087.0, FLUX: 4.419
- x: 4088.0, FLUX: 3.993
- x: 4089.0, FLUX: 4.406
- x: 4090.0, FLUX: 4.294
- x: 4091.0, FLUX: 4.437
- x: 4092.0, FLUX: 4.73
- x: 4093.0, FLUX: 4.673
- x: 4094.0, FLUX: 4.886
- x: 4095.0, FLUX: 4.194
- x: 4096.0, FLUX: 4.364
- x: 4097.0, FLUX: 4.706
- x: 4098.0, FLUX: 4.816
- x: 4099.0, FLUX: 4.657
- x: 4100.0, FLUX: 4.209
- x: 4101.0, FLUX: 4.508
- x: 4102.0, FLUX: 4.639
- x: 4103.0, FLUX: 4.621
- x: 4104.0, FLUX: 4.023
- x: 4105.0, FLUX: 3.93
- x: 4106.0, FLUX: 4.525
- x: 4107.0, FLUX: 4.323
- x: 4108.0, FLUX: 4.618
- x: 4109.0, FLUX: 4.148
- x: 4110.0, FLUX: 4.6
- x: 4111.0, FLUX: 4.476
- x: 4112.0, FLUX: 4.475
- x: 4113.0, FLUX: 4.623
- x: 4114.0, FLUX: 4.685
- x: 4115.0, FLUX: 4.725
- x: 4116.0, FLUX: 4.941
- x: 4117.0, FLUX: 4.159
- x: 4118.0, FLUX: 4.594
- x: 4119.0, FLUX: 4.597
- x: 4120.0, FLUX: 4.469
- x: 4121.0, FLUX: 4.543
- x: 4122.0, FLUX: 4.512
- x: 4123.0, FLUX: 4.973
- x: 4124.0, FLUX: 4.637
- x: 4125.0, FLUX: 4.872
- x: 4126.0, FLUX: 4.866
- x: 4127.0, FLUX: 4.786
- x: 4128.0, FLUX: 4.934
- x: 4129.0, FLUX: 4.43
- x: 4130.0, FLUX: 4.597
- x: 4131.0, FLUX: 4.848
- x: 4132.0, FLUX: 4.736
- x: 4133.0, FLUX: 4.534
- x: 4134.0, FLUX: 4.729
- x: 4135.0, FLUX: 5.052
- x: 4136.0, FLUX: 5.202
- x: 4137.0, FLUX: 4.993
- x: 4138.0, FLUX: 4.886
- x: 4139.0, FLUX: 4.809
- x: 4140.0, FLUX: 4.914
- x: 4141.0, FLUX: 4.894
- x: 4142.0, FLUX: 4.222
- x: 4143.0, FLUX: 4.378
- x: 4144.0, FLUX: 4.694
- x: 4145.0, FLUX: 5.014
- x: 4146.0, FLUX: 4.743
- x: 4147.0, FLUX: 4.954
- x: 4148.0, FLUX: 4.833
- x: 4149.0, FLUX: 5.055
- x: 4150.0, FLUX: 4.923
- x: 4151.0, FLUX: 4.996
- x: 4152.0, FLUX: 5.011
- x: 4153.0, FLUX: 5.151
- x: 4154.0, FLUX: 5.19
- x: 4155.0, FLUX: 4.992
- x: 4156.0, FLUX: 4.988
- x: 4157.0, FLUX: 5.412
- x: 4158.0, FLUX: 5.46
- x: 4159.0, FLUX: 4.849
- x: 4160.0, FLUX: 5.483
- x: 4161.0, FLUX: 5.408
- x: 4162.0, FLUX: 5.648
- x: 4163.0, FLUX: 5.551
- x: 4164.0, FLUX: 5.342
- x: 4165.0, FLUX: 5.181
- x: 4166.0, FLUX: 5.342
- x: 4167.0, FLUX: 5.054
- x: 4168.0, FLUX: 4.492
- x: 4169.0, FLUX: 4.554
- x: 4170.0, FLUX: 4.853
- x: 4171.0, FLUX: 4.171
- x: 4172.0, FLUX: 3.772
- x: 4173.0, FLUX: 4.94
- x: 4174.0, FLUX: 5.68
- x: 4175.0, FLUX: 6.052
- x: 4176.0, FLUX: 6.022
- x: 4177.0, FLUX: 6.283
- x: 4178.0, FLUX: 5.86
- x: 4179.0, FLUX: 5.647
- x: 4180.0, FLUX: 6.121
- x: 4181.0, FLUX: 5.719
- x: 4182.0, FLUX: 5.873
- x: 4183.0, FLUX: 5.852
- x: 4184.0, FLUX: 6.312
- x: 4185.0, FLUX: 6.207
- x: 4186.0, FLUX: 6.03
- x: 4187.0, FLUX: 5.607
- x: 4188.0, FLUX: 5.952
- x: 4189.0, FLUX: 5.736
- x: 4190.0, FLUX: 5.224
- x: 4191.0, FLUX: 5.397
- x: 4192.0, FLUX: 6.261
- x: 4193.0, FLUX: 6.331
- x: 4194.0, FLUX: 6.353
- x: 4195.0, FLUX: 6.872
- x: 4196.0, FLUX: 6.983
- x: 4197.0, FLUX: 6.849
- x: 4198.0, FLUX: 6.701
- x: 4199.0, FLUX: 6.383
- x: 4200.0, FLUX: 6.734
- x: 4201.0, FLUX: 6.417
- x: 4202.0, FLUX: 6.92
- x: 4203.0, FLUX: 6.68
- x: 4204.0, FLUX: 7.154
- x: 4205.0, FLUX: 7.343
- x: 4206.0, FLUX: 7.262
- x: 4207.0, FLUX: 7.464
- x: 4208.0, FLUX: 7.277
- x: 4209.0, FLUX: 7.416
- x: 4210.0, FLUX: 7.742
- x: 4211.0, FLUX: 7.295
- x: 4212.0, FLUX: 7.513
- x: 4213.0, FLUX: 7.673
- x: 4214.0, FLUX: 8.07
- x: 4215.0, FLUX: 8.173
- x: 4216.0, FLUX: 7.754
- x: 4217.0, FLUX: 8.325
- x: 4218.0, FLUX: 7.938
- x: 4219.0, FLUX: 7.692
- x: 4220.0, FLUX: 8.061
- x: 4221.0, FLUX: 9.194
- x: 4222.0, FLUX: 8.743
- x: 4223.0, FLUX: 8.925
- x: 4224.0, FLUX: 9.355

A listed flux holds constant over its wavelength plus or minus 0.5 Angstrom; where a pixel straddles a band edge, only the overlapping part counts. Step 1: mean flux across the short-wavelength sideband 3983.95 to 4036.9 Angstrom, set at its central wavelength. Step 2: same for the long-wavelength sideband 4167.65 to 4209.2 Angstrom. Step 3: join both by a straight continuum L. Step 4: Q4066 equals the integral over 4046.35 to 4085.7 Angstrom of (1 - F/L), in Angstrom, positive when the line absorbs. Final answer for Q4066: 2.7 Angstrom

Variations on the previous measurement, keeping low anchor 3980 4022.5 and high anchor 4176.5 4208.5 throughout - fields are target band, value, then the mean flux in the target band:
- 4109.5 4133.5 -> 3.7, 4.65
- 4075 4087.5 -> 1.6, 4.36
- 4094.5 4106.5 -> 1.9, 4.43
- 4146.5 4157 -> 1.5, 5.03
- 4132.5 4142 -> 1.4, 4.86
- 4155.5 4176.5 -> 3.1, 5.15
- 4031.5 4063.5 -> 1.7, 4.36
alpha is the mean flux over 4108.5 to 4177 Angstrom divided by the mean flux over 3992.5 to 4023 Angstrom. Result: 1.19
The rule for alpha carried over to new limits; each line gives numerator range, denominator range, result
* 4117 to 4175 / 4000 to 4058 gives 1.16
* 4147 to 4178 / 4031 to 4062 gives 1.18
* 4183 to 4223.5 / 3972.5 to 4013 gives 1.78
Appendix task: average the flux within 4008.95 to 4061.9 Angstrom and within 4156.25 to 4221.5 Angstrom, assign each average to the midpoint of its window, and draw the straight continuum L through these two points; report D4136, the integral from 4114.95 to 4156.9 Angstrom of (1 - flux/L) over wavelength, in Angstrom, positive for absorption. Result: 6.0 Angstrom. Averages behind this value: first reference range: 4.26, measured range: 4.8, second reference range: 6.3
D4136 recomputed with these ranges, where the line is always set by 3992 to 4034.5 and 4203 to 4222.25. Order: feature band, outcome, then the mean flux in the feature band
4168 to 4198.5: 6.1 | 5.79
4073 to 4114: 8.5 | 4.43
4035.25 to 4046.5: 0.8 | 4.29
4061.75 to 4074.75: 1.8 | 4.43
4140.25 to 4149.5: 2.5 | 4.76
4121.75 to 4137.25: 3.6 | 4.8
